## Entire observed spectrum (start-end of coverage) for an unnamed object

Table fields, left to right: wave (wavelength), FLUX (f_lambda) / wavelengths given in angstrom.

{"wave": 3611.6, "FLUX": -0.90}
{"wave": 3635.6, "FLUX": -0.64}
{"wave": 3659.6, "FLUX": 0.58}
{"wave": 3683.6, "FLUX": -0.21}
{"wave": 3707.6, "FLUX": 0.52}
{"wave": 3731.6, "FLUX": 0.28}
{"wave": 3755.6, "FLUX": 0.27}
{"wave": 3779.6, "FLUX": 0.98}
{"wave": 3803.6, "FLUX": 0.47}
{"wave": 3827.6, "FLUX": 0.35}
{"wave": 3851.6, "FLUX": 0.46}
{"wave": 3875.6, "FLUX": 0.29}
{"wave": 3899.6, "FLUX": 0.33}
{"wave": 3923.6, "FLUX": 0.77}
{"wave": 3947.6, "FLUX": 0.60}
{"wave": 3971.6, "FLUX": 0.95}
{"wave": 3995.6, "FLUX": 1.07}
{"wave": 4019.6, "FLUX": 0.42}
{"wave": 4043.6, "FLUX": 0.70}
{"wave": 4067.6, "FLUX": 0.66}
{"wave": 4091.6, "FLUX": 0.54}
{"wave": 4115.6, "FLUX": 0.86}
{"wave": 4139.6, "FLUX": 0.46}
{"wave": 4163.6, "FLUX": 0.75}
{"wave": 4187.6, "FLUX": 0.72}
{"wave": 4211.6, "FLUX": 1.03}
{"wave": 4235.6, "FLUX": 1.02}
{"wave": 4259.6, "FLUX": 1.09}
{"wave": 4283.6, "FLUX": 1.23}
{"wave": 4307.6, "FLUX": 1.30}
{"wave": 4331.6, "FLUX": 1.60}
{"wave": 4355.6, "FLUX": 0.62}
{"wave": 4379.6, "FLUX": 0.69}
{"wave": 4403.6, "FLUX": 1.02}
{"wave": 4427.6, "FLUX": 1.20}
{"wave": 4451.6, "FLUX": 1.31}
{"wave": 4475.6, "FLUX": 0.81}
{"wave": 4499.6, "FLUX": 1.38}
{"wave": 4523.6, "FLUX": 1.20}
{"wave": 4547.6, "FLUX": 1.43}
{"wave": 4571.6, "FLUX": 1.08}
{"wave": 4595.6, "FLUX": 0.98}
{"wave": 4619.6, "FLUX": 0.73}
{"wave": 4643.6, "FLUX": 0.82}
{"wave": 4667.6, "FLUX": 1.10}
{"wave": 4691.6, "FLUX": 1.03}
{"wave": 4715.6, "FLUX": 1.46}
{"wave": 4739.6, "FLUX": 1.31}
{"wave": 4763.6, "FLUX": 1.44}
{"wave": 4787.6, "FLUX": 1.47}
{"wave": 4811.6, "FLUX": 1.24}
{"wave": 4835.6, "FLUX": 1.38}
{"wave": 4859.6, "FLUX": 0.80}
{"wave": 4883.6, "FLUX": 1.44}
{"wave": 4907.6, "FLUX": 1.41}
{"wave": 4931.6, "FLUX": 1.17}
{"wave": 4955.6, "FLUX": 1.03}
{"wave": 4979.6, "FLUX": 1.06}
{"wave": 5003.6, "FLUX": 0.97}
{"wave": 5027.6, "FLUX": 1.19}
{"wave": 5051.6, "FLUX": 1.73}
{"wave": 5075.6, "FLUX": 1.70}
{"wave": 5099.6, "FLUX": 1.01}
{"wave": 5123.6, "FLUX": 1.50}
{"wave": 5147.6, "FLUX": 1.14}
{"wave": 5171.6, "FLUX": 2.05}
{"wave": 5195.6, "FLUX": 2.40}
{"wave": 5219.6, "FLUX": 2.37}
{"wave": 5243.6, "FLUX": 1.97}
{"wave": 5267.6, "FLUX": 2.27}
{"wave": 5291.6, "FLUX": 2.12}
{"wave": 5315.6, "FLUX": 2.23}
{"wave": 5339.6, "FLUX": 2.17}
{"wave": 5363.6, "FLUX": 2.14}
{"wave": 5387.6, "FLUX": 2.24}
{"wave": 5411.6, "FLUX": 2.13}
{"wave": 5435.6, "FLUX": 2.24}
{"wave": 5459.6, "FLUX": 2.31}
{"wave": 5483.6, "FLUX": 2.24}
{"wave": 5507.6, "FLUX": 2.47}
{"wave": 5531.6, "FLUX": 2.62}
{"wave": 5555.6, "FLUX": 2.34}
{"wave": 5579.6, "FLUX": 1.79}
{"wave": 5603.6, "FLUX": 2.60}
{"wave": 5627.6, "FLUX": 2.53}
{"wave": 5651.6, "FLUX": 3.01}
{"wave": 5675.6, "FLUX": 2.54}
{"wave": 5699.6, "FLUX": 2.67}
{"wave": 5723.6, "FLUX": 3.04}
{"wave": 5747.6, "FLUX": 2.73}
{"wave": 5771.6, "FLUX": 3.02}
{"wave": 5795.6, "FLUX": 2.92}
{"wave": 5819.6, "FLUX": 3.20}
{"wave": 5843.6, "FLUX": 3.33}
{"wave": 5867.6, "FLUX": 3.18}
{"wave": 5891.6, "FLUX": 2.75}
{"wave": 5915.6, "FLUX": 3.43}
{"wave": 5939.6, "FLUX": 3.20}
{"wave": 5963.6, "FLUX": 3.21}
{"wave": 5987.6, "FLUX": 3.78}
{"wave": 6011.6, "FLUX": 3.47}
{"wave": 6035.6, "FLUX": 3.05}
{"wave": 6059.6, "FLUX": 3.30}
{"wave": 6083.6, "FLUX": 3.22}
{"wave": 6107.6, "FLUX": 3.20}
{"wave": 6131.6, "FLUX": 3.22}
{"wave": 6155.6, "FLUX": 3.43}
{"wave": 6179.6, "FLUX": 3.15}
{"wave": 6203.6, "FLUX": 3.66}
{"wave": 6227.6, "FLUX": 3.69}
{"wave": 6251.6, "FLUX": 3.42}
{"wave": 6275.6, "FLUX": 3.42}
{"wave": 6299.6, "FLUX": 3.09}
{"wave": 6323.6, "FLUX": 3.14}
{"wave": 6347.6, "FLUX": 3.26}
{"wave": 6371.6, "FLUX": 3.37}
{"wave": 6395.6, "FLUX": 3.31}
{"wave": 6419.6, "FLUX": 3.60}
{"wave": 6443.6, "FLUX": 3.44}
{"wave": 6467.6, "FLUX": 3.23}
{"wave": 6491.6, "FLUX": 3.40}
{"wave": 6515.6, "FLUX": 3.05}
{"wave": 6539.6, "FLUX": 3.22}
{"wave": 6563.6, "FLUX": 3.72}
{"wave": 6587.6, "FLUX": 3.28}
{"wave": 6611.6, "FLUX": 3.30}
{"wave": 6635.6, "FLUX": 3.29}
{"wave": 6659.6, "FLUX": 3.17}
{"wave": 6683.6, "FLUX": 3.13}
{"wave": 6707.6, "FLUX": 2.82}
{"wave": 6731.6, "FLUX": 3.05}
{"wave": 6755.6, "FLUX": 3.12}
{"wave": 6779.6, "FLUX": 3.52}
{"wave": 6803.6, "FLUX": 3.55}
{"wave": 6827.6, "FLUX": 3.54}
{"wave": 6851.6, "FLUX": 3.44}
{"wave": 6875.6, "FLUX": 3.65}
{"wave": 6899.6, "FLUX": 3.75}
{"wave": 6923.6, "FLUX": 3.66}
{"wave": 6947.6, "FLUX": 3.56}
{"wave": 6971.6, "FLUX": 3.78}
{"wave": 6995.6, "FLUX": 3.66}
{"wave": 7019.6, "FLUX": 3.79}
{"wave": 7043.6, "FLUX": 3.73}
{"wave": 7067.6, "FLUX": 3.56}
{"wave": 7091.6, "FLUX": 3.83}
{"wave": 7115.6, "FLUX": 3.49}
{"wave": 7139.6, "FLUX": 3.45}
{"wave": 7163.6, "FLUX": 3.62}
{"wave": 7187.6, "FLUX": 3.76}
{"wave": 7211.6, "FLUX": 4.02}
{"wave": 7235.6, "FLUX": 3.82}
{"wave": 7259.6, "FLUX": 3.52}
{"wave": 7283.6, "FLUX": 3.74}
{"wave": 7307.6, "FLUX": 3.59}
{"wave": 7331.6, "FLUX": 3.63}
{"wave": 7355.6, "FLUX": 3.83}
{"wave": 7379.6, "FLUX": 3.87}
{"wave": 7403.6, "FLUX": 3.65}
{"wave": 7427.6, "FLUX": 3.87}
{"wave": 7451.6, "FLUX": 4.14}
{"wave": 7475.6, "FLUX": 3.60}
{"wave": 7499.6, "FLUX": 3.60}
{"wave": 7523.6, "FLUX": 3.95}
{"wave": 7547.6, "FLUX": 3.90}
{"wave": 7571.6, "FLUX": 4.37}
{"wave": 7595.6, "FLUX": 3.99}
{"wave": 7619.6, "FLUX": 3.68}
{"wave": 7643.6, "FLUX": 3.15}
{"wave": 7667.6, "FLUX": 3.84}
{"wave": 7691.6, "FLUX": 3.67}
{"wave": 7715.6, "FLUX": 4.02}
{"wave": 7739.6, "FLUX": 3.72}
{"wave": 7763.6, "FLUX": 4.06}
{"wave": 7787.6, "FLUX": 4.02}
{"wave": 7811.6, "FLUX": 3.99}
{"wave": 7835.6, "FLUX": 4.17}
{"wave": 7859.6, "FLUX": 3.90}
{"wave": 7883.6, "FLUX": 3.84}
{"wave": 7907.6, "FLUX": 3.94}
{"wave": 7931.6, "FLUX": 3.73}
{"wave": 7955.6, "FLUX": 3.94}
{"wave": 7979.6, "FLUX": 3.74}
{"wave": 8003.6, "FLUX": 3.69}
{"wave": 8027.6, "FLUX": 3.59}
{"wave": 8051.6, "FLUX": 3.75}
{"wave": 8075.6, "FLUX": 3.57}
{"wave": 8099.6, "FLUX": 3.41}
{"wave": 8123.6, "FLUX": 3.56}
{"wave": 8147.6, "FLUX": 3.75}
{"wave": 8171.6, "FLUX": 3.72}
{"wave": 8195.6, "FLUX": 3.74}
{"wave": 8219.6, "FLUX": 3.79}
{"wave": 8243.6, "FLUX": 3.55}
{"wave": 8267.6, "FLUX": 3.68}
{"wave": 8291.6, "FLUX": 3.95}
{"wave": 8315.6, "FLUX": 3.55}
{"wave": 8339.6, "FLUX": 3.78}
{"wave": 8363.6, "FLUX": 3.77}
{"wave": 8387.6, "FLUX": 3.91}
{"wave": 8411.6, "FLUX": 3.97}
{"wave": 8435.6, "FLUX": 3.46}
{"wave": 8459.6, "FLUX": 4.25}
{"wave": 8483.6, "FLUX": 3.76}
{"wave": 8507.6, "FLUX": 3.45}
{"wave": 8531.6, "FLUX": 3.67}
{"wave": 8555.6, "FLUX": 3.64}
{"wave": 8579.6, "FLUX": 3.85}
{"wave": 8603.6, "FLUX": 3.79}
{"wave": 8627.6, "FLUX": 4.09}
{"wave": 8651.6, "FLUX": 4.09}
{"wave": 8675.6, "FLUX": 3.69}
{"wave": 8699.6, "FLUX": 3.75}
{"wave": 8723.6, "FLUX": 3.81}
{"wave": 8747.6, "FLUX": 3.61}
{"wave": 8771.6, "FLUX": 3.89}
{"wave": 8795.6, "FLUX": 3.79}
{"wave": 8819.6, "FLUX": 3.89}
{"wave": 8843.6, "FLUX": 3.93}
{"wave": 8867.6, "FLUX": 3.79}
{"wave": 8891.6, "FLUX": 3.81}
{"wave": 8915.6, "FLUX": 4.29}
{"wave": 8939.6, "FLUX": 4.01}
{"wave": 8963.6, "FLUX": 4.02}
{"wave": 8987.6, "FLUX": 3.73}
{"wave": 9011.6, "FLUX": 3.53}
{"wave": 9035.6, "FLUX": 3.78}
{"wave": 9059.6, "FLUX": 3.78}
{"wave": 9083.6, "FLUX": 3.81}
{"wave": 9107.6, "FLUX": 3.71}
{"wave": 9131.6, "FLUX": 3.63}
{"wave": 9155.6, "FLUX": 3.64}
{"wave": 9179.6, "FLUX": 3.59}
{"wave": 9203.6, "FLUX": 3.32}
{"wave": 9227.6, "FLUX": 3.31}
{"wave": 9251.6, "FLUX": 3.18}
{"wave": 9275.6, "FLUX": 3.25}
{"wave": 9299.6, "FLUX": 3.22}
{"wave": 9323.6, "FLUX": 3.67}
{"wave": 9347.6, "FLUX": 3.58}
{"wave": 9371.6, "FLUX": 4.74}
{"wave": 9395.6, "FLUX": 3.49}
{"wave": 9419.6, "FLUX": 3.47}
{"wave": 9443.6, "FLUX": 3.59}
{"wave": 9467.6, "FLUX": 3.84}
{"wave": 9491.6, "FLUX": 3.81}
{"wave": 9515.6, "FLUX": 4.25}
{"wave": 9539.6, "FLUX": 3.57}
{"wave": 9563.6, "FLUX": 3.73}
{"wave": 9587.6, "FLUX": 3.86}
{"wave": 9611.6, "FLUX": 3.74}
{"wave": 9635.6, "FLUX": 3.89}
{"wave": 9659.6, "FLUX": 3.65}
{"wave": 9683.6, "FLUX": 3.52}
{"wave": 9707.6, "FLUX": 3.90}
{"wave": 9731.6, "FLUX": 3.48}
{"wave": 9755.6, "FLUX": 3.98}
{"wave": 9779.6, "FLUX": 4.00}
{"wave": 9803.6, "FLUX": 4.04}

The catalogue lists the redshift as 0.297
